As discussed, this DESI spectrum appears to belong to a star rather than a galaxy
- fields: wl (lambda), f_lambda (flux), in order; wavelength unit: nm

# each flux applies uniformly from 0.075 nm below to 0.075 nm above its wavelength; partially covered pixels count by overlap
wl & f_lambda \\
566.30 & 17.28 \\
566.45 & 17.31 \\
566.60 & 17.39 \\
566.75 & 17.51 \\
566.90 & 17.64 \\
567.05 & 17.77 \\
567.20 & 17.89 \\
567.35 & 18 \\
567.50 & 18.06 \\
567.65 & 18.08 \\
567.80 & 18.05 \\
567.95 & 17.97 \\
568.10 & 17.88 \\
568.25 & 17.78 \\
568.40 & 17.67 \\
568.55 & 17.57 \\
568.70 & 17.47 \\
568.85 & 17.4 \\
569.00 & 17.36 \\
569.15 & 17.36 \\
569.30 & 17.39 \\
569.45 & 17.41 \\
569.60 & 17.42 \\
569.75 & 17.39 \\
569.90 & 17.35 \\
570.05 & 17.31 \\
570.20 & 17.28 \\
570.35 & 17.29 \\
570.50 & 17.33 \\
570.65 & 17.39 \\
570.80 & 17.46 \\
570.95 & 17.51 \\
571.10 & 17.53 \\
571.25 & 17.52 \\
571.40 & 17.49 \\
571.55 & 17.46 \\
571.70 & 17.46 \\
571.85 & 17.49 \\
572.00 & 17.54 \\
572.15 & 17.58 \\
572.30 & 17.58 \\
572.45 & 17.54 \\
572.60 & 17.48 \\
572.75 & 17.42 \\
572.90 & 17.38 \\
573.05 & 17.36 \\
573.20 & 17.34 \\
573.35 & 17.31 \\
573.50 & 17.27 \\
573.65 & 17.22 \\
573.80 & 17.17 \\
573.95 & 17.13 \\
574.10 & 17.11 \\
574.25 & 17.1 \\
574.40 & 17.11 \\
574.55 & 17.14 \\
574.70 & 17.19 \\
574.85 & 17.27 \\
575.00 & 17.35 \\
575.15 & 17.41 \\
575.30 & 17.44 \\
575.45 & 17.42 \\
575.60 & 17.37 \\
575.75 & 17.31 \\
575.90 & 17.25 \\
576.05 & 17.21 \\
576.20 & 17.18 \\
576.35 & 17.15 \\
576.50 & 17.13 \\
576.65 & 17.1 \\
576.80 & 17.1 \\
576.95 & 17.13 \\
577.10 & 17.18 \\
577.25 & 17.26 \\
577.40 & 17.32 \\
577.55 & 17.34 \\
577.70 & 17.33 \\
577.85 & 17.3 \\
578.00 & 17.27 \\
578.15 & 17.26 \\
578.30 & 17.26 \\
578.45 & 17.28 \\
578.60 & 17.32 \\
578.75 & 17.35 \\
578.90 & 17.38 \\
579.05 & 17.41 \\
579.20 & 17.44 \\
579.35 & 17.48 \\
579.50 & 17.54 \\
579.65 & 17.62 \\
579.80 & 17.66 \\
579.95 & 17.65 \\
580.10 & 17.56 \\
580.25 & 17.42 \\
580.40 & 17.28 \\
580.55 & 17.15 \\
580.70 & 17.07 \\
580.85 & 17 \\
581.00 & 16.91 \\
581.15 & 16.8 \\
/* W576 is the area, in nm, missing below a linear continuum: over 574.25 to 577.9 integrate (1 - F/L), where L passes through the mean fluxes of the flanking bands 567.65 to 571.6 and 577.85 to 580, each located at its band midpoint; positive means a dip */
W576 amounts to 0.04 nm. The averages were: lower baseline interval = 17.5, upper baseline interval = 17.4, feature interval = 17.2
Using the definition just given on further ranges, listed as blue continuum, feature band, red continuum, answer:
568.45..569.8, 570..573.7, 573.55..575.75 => -0.02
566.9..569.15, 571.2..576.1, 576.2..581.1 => 0.05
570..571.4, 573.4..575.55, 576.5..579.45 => 0.01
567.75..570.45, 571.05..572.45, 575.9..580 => -0.01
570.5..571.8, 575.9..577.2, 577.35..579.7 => 0.02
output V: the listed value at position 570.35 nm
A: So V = 17.29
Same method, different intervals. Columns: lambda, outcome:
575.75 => 17.31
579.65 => 17.62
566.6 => 17.39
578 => 17.27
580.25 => 17.42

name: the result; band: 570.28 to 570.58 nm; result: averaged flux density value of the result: 17.3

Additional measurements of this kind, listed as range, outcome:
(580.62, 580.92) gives 17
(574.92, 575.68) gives 17.4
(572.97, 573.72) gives 17.3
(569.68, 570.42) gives 17.3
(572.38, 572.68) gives 17.5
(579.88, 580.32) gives 17.5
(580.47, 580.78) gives 17.1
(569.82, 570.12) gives 17.3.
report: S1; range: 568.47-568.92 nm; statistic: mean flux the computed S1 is 17.5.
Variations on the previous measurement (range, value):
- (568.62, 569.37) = 17.4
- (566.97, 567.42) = 17.9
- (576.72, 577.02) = 17.1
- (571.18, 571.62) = 17.5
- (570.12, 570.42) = 17.3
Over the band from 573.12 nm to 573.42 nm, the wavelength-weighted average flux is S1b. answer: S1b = 17.3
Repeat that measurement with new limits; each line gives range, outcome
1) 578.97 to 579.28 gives 17.4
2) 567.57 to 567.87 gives 18.1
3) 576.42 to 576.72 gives 17.1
